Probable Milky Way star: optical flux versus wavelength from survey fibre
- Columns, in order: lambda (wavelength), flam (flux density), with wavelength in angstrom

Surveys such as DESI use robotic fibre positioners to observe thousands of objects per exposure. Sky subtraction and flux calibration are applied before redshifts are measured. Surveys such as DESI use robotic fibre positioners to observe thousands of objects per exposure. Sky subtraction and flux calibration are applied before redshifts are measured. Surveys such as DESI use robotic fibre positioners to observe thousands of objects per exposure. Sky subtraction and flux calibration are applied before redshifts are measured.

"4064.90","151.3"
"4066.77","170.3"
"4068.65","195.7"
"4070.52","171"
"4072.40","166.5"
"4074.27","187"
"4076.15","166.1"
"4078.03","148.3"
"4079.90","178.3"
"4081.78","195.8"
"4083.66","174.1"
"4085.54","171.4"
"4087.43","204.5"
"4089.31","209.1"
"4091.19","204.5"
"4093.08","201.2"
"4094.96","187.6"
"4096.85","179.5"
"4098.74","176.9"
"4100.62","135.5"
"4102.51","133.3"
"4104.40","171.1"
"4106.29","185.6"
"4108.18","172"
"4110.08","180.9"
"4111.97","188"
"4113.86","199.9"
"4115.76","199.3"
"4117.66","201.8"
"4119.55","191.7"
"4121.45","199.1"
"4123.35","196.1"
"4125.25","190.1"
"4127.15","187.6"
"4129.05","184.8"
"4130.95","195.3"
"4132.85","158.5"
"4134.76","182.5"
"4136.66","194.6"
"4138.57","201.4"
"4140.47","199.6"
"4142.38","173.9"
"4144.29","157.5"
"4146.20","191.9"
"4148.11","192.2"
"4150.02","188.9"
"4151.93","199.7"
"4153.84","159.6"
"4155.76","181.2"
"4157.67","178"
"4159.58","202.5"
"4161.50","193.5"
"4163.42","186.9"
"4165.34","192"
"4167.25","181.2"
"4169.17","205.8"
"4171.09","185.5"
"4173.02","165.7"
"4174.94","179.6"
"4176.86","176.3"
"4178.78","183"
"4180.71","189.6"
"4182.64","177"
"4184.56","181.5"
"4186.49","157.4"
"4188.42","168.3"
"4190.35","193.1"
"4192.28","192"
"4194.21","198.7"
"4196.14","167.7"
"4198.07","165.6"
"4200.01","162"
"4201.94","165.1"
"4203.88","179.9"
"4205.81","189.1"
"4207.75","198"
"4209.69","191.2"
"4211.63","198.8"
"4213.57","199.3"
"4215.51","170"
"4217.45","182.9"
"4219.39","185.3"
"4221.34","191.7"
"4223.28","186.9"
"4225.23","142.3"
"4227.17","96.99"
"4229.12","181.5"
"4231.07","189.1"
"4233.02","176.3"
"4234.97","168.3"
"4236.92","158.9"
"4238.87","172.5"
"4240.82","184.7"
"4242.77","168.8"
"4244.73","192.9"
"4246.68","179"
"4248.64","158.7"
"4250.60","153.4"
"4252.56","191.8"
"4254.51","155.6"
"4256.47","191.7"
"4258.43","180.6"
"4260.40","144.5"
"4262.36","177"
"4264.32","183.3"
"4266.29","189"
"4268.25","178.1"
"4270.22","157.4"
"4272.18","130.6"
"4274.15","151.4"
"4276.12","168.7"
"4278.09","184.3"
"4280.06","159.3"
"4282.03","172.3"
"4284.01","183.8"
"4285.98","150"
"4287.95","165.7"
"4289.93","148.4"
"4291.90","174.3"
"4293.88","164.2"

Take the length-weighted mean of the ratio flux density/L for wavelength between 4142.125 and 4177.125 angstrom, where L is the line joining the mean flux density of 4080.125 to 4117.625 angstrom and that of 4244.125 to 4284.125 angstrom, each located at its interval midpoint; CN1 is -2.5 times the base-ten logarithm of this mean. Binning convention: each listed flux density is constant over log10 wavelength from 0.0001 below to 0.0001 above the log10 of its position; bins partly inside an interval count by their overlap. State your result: -0.04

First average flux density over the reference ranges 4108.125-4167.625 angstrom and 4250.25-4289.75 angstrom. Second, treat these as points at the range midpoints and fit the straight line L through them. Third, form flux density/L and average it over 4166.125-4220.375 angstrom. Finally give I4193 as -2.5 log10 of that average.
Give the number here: -0.01 mag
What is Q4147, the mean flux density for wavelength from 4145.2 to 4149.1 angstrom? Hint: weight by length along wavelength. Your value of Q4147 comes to 192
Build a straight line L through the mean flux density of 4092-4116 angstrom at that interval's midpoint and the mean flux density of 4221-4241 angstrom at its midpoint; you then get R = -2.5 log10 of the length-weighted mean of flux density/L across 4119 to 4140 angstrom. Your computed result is -0.09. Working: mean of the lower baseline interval 177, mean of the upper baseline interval 167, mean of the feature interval 189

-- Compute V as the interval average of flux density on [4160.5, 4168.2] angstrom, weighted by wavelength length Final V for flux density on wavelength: 188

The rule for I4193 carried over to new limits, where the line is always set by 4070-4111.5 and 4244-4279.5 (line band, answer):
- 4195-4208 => -0.01 mag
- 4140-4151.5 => -0.05 mag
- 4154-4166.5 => -0.08 mag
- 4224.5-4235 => 0.08 mag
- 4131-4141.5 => -0.07 mag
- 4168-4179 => -0.05 mag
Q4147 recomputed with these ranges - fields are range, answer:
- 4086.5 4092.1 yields 206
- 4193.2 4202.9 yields 172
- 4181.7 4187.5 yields 172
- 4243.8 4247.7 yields 186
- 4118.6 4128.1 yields 193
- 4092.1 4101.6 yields 176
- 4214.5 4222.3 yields 183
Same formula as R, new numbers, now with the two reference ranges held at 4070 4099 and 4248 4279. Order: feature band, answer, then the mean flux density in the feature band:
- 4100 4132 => -0.02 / 183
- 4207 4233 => -0.03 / 178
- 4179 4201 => -0.02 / 178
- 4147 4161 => -0.05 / 186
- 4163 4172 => -0.09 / 191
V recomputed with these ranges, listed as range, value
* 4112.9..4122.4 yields 198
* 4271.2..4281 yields 159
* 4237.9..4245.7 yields 180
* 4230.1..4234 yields 183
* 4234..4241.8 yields 171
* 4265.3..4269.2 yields 184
